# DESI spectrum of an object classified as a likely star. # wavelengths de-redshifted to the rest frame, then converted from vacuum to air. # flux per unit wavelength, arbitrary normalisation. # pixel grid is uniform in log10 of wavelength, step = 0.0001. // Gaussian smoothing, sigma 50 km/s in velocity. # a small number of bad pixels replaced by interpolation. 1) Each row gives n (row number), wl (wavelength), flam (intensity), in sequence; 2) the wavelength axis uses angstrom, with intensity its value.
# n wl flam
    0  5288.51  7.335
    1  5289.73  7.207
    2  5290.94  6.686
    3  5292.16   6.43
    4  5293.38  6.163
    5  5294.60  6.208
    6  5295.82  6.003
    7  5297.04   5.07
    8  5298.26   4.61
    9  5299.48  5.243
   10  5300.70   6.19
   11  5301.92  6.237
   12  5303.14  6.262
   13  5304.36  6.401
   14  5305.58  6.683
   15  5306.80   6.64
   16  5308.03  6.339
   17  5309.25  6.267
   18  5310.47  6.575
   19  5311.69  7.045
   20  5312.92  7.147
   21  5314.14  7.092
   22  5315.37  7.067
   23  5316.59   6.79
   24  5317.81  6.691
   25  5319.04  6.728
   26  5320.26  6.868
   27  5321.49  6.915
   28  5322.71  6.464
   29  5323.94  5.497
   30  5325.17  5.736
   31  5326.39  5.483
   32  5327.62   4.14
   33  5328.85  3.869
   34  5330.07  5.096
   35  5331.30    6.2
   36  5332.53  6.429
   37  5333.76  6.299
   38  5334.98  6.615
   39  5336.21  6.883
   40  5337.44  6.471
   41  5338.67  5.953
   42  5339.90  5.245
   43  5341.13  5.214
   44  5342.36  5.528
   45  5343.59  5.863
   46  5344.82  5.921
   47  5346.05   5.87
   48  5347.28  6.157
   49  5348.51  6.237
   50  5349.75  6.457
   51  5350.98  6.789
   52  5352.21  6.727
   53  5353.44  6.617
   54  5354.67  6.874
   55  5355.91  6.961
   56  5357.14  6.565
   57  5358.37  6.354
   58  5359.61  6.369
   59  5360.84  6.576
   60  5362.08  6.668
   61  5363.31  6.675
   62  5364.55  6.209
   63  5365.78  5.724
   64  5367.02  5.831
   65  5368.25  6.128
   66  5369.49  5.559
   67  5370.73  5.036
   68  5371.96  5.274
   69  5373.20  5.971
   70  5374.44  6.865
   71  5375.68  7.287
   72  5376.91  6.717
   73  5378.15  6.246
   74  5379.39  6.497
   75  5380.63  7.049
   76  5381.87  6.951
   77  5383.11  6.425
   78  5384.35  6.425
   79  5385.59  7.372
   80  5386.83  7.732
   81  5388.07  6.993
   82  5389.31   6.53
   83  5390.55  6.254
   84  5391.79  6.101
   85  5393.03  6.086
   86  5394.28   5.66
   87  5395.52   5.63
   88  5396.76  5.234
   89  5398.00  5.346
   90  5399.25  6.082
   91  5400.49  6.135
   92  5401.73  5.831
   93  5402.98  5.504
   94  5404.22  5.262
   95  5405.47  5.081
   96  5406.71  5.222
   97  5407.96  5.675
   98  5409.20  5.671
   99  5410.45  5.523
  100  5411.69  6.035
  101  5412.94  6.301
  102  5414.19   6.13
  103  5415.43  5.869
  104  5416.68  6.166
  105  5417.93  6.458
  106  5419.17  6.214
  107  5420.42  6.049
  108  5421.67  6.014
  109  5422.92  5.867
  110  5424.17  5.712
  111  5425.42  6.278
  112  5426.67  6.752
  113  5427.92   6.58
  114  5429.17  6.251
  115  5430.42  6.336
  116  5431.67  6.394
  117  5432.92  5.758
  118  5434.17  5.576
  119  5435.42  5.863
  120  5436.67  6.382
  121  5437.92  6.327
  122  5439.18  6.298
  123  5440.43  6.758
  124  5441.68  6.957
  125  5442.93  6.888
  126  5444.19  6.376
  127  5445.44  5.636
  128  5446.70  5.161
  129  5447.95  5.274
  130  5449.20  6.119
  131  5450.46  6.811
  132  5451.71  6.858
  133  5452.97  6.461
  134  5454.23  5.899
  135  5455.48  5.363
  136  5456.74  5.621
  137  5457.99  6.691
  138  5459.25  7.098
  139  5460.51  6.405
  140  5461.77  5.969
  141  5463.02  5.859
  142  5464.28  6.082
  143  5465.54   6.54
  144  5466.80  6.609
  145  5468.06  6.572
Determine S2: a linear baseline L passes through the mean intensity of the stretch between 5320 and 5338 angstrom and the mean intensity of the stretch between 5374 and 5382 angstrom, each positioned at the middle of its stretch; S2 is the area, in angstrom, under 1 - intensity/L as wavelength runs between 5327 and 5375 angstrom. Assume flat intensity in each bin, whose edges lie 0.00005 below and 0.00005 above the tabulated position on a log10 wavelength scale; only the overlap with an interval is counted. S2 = 1.89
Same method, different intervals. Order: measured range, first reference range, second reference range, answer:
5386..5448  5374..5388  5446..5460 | 4.2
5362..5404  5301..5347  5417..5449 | -0.3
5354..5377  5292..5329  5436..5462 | -0.3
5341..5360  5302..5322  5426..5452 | 0.7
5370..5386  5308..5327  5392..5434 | -0.8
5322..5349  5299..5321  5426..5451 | 3.0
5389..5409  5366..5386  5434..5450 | 1.8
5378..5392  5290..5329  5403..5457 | -1.5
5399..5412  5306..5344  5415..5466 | 1.2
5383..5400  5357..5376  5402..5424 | -0.8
